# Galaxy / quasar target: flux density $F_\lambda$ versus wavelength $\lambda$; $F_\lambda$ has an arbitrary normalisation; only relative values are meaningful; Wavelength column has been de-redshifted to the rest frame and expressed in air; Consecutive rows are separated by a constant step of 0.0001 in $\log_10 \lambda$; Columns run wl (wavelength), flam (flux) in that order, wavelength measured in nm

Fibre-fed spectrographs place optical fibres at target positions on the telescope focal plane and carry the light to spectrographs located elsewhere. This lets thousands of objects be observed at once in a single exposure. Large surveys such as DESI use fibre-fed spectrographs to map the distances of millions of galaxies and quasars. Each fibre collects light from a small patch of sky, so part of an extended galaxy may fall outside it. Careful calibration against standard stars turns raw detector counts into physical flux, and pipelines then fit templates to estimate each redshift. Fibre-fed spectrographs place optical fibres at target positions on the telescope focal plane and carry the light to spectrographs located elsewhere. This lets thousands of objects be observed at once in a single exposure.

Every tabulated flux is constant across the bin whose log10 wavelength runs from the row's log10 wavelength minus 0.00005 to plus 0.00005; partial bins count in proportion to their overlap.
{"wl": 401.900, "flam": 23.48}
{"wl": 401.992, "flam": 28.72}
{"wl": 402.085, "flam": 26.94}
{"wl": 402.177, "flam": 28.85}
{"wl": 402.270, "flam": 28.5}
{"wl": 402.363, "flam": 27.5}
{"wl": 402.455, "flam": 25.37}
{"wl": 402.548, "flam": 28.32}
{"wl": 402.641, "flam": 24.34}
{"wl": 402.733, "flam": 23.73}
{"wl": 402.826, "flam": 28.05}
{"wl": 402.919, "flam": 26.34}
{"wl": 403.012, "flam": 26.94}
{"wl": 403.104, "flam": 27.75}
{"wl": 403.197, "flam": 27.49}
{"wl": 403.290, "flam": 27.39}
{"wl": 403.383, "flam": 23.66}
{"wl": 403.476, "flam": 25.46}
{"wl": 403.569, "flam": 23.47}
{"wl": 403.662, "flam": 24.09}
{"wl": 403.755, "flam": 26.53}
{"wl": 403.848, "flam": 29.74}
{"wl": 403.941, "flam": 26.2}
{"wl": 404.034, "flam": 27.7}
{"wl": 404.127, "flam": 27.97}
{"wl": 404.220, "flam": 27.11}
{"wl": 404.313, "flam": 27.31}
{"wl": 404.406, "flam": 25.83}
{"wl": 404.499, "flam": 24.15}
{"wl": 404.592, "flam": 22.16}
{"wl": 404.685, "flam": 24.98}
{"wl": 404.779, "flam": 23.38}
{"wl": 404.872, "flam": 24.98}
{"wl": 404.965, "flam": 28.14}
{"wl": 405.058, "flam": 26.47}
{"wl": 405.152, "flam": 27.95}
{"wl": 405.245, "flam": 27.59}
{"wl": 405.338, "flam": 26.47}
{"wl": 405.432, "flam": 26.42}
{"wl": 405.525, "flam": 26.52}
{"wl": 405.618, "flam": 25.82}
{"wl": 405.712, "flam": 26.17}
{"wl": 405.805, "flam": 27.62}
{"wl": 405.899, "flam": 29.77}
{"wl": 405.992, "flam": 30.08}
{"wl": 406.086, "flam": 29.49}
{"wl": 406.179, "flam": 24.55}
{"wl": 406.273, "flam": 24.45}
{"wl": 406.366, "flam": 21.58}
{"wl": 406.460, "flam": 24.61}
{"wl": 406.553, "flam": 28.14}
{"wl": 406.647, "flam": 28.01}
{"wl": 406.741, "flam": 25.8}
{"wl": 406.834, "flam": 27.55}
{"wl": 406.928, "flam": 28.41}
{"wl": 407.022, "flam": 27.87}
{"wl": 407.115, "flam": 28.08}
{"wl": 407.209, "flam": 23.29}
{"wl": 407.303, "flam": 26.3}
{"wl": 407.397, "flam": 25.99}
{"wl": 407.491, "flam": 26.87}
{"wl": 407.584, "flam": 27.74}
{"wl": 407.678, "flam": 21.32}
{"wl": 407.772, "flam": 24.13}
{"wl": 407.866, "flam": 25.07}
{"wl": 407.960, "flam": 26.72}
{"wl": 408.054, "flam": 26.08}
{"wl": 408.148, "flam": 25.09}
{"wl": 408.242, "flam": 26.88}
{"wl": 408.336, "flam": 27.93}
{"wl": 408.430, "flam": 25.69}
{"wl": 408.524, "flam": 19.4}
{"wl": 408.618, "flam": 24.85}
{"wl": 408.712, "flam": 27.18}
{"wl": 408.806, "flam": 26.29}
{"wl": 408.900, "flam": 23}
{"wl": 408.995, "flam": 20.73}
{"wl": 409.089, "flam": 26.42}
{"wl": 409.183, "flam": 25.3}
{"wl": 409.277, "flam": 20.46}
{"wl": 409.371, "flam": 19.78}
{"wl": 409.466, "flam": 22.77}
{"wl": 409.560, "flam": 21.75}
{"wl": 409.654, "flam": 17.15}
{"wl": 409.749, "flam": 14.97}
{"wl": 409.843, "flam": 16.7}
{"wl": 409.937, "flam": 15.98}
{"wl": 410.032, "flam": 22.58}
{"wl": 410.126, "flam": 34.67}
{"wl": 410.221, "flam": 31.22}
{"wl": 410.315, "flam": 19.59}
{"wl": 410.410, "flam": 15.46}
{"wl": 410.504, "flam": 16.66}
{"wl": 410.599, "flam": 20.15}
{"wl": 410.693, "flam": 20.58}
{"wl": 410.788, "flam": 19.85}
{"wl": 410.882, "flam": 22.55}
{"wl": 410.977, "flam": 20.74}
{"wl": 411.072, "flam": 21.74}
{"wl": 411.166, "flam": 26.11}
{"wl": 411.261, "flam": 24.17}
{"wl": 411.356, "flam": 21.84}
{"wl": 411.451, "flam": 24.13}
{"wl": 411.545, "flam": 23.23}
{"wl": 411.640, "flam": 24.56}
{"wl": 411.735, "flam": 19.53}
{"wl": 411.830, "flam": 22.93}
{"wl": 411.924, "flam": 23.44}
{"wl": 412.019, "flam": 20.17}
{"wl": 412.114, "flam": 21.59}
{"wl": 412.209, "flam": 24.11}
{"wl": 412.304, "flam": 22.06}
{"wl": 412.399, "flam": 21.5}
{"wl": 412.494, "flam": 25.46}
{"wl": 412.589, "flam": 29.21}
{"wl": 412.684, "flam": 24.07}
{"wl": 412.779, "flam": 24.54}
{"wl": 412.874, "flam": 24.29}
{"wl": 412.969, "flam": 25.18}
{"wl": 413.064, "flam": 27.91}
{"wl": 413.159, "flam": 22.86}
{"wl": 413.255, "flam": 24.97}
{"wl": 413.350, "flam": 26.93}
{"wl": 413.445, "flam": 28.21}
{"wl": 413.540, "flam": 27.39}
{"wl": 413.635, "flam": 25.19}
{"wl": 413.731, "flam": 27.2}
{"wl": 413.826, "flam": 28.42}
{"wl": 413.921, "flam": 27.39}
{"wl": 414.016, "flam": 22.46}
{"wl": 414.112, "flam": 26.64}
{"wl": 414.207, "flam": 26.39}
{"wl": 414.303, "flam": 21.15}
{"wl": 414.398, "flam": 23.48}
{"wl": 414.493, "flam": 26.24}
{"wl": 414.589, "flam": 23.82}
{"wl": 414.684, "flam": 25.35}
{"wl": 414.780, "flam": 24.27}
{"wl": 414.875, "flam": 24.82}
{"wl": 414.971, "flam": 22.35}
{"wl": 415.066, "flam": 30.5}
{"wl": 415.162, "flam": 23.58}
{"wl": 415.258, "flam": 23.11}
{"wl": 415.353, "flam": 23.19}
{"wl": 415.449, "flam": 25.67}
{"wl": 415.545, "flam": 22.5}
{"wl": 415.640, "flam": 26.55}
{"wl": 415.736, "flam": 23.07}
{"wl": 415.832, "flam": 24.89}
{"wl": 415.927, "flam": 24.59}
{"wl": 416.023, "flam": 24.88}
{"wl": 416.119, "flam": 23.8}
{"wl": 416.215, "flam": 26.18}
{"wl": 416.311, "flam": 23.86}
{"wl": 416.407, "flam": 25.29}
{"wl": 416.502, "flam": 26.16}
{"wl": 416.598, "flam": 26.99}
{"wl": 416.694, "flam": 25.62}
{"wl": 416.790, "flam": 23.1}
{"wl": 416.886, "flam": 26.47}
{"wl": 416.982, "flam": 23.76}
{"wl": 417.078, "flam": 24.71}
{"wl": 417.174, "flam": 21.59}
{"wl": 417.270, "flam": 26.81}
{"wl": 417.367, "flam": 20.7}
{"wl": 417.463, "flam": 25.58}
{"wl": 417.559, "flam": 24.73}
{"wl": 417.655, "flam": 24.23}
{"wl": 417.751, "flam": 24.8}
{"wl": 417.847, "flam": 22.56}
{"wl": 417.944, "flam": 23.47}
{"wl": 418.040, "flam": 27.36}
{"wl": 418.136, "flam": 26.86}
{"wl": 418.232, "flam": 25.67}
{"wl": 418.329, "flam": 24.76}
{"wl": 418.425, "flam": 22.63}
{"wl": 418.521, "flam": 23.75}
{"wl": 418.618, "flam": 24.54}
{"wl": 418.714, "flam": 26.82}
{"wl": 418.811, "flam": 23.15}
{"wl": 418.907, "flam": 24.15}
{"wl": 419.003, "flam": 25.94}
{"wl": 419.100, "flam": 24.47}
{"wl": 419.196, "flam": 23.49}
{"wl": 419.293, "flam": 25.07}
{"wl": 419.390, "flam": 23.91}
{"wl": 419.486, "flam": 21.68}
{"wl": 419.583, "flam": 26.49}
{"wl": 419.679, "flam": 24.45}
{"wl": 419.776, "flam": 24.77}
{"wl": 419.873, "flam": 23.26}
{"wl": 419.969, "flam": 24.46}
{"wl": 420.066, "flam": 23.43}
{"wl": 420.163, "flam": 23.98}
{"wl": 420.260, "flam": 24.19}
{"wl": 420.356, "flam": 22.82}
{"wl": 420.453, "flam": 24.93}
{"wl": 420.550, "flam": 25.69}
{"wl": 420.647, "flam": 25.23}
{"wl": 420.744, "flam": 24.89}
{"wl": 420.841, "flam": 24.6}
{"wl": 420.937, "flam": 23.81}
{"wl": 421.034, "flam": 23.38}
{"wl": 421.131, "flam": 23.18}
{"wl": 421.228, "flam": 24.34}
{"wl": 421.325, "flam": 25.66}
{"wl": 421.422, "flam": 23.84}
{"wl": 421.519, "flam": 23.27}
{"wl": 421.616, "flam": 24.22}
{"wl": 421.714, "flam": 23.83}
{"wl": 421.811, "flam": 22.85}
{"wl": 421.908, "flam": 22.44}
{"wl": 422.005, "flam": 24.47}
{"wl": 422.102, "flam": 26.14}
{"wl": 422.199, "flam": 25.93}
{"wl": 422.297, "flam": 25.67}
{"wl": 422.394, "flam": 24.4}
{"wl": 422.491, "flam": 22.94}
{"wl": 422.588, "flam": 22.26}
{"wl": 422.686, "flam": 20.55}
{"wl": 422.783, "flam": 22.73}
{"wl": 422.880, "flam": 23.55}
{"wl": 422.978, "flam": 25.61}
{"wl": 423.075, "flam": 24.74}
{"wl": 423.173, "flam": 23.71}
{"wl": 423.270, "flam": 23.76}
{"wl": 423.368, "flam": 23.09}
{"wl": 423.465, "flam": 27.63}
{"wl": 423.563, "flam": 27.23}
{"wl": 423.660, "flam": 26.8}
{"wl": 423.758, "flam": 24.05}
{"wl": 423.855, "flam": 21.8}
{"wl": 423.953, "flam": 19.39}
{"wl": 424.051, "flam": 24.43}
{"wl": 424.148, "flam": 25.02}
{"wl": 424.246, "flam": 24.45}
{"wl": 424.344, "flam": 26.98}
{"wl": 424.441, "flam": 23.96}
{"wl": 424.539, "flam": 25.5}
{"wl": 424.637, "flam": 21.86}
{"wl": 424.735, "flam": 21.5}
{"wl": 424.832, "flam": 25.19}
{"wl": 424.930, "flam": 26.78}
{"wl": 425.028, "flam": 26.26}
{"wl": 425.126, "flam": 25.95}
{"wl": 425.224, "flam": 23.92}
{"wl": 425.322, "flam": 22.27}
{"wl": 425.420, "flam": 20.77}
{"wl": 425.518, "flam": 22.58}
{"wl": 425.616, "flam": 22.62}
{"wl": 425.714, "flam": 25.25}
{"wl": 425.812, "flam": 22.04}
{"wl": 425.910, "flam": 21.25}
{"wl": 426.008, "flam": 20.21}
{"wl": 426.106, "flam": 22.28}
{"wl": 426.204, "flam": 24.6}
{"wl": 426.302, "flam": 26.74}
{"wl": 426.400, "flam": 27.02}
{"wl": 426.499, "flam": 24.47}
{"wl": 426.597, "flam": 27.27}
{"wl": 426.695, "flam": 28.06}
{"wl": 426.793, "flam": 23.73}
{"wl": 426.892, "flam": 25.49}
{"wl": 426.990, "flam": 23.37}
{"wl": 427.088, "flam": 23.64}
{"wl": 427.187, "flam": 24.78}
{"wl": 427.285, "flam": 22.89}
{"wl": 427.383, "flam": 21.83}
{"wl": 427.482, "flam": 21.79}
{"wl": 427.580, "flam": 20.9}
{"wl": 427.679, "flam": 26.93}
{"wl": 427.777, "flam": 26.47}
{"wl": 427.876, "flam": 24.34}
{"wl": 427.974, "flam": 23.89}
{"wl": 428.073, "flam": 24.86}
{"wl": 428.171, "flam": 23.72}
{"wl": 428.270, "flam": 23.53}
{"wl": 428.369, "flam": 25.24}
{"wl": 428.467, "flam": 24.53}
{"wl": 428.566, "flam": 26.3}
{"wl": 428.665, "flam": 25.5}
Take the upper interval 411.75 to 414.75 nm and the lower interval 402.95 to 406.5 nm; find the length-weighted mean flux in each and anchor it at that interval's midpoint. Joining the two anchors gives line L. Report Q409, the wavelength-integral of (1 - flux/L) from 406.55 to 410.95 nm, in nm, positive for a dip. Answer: 0.32 nm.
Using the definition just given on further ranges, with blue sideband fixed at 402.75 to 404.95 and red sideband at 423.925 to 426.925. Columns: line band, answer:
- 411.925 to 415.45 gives 0.040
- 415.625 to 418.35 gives 0.012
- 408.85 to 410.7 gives 0.304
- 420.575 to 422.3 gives 0.014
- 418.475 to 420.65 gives 0.026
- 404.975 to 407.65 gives -0.097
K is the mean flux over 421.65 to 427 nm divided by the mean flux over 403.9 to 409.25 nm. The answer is 0.9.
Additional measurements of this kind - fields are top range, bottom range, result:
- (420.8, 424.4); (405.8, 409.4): 0.94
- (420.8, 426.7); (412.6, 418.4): 0.96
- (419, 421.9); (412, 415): 0.97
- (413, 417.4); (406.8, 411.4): 1.07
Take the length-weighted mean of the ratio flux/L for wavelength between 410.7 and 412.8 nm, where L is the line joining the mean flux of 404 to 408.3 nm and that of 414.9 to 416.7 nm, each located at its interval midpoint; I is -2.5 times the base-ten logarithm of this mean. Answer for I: 0.11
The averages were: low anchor 26.3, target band 23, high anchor 24.9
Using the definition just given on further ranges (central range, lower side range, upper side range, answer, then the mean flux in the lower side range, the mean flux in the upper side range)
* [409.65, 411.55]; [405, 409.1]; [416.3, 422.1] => 0.189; 26.1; 24.4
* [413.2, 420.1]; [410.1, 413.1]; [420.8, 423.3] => -0.059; 23.1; 23.9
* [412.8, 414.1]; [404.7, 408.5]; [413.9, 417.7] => -0.040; 26.3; 24.6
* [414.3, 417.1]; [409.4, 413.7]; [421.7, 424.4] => -0.062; 22.9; 24.2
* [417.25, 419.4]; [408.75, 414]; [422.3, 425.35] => -0.036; 23.2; 24.2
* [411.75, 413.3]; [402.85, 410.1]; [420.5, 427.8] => 0.042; 25.3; 24.1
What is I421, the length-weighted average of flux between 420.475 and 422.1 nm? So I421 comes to 24.2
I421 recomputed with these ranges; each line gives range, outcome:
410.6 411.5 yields 22.3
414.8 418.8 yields 24.7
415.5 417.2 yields 24.7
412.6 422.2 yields 24.7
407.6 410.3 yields 23.6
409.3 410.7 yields 20.7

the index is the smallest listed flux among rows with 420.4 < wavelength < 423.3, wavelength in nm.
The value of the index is 20.55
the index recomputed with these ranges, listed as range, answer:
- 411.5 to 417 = 19.53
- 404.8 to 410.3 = 14.97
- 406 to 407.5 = 21.58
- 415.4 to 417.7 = 20.7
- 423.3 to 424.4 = 19.39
